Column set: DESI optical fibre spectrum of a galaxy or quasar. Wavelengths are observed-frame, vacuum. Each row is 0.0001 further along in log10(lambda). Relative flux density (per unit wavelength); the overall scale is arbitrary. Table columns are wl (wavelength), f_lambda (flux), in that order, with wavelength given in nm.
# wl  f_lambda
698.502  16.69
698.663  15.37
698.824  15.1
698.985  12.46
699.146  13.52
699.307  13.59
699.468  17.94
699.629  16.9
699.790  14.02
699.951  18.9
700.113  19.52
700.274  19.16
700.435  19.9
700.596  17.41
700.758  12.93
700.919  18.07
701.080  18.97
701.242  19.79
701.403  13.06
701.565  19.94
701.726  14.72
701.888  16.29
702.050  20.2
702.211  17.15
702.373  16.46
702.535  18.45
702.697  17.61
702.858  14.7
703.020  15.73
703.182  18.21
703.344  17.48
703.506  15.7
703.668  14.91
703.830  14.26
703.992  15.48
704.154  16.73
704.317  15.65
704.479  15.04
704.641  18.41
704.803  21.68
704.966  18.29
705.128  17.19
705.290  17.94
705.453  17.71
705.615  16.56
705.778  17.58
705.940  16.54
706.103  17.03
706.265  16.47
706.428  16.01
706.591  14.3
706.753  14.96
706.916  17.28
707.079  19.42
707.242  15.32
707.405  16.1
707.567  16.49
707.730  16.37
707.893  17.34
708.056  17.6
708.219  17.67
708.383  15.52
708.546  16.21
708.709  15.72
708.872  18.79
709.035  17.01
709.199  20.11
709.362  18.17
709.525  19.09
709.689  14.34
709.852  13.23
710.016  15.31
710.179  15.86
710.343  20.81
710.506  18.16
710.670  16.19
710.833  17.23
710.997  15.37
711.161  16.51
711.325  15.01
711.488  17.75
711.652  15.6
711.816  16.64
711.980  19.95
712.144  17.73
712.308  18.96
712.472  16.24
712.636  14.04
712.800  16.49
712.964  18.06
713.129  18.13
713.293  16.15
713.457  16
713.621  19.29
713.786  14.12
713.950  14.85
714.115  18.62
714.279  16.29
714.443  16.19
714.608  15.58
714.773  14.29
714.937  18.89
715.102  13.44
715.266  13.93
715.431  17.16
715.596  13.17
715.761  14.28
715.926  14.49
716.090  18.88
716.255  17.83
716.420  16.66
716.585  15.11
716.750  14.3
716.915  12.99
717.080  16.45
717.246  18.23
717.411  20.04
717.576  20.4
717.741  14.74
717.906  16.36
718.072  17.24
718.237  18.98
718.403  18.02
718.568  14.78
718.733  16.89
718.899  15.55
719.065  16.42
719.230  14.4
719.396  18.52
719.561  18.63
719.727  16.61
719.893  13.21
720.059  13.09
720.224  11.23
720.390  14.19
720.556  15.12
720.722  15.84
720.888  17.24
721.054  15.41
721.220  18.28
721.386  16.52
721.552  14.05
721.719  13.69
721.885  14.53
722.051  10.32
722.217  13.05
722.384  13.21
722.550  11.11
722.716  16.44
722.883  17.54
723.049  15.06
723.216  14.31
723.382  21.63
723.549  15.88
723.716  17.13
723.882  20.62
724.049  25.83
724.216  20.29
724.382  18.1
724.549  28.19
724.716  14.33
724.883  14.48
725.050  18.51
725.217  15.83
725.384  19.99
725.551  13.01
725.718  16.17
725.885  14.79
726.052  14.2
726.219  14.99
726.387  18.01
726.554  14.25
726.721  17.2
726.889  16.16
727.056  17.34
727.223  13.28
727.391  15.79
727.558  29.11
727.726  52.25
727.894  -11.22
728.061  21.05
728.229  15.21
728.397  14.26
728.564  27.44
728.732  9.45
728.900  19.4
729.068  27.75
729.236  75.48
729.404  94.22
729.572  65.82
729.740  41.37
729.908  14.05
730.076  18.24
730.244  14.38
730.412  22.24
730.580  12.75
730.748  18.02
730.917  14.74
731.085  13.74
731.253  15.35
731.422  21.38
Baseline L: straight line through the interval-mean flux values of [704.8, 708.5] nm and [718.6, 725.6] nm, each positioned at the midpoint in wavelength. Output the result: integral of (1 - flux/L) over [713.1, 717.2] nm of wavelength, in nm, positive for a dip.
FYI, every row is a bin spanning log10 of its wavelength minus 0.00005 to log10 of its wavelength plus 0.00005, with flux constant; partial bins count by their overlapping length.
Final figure 0.17 nm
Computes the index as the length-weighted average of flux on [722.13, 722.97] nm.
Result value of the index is 14.3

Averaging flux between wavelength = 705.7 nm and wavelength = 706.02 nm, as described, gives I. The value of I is 17.1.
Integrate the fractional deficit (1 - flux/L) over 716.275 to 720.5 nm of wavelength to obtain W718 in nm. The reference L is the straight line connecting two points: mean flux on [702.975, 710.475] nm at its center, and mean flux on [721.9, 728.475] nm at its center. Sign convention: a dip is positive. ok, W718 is 0.21 nm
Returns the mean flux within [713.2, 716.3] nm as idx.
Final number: 16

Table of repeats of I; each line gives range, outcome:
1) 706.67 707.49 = 16.6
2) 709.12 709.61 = 19.1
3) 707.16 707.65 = 16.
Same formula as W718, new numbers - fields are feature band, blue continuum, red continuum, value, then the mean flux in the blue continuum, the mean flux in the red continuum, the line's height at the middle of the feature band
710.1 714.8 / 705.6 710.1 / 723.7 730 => 0.392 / 16.7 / 23.6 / 18.3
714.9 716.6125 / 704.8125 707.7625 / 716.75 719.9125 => 0.107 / 16.9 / 16.8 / 16.8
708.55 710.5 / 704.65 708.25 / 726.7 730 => 0.169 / 17.1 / 29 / 18.8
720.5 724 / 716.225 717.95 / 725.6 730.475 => 0.826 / 16.6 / 24.9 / 20.5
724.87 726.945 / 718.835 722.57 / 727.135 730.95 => 0.604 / 14.8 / 27.3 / 22.6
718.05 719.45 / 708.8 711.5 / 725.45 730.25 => 0.273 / 17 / 24.8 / 20.8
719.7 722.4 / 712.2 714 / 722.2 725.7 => 0.435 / 16.6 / 17.4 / 17.2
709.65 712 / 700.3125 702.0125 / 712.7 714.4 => 0.053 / 17.2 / 16.8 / 16.9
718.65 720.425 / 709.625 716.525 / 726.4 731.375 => 0.393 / 16.4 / 24.7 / 19.8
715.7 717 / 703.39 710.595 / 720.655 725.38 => 0.093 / 16.8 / 16.8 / 16.8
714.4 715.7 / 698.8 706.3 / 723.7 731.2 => 0.289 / 16.9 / 22.4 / 19.7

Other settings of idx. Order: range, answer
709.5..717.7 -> 16.5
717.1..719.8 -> 17.2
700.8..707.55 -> 16.9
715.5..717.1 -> 15.4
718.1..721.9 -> 15.7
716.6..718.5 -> 17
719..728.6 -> 16.7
